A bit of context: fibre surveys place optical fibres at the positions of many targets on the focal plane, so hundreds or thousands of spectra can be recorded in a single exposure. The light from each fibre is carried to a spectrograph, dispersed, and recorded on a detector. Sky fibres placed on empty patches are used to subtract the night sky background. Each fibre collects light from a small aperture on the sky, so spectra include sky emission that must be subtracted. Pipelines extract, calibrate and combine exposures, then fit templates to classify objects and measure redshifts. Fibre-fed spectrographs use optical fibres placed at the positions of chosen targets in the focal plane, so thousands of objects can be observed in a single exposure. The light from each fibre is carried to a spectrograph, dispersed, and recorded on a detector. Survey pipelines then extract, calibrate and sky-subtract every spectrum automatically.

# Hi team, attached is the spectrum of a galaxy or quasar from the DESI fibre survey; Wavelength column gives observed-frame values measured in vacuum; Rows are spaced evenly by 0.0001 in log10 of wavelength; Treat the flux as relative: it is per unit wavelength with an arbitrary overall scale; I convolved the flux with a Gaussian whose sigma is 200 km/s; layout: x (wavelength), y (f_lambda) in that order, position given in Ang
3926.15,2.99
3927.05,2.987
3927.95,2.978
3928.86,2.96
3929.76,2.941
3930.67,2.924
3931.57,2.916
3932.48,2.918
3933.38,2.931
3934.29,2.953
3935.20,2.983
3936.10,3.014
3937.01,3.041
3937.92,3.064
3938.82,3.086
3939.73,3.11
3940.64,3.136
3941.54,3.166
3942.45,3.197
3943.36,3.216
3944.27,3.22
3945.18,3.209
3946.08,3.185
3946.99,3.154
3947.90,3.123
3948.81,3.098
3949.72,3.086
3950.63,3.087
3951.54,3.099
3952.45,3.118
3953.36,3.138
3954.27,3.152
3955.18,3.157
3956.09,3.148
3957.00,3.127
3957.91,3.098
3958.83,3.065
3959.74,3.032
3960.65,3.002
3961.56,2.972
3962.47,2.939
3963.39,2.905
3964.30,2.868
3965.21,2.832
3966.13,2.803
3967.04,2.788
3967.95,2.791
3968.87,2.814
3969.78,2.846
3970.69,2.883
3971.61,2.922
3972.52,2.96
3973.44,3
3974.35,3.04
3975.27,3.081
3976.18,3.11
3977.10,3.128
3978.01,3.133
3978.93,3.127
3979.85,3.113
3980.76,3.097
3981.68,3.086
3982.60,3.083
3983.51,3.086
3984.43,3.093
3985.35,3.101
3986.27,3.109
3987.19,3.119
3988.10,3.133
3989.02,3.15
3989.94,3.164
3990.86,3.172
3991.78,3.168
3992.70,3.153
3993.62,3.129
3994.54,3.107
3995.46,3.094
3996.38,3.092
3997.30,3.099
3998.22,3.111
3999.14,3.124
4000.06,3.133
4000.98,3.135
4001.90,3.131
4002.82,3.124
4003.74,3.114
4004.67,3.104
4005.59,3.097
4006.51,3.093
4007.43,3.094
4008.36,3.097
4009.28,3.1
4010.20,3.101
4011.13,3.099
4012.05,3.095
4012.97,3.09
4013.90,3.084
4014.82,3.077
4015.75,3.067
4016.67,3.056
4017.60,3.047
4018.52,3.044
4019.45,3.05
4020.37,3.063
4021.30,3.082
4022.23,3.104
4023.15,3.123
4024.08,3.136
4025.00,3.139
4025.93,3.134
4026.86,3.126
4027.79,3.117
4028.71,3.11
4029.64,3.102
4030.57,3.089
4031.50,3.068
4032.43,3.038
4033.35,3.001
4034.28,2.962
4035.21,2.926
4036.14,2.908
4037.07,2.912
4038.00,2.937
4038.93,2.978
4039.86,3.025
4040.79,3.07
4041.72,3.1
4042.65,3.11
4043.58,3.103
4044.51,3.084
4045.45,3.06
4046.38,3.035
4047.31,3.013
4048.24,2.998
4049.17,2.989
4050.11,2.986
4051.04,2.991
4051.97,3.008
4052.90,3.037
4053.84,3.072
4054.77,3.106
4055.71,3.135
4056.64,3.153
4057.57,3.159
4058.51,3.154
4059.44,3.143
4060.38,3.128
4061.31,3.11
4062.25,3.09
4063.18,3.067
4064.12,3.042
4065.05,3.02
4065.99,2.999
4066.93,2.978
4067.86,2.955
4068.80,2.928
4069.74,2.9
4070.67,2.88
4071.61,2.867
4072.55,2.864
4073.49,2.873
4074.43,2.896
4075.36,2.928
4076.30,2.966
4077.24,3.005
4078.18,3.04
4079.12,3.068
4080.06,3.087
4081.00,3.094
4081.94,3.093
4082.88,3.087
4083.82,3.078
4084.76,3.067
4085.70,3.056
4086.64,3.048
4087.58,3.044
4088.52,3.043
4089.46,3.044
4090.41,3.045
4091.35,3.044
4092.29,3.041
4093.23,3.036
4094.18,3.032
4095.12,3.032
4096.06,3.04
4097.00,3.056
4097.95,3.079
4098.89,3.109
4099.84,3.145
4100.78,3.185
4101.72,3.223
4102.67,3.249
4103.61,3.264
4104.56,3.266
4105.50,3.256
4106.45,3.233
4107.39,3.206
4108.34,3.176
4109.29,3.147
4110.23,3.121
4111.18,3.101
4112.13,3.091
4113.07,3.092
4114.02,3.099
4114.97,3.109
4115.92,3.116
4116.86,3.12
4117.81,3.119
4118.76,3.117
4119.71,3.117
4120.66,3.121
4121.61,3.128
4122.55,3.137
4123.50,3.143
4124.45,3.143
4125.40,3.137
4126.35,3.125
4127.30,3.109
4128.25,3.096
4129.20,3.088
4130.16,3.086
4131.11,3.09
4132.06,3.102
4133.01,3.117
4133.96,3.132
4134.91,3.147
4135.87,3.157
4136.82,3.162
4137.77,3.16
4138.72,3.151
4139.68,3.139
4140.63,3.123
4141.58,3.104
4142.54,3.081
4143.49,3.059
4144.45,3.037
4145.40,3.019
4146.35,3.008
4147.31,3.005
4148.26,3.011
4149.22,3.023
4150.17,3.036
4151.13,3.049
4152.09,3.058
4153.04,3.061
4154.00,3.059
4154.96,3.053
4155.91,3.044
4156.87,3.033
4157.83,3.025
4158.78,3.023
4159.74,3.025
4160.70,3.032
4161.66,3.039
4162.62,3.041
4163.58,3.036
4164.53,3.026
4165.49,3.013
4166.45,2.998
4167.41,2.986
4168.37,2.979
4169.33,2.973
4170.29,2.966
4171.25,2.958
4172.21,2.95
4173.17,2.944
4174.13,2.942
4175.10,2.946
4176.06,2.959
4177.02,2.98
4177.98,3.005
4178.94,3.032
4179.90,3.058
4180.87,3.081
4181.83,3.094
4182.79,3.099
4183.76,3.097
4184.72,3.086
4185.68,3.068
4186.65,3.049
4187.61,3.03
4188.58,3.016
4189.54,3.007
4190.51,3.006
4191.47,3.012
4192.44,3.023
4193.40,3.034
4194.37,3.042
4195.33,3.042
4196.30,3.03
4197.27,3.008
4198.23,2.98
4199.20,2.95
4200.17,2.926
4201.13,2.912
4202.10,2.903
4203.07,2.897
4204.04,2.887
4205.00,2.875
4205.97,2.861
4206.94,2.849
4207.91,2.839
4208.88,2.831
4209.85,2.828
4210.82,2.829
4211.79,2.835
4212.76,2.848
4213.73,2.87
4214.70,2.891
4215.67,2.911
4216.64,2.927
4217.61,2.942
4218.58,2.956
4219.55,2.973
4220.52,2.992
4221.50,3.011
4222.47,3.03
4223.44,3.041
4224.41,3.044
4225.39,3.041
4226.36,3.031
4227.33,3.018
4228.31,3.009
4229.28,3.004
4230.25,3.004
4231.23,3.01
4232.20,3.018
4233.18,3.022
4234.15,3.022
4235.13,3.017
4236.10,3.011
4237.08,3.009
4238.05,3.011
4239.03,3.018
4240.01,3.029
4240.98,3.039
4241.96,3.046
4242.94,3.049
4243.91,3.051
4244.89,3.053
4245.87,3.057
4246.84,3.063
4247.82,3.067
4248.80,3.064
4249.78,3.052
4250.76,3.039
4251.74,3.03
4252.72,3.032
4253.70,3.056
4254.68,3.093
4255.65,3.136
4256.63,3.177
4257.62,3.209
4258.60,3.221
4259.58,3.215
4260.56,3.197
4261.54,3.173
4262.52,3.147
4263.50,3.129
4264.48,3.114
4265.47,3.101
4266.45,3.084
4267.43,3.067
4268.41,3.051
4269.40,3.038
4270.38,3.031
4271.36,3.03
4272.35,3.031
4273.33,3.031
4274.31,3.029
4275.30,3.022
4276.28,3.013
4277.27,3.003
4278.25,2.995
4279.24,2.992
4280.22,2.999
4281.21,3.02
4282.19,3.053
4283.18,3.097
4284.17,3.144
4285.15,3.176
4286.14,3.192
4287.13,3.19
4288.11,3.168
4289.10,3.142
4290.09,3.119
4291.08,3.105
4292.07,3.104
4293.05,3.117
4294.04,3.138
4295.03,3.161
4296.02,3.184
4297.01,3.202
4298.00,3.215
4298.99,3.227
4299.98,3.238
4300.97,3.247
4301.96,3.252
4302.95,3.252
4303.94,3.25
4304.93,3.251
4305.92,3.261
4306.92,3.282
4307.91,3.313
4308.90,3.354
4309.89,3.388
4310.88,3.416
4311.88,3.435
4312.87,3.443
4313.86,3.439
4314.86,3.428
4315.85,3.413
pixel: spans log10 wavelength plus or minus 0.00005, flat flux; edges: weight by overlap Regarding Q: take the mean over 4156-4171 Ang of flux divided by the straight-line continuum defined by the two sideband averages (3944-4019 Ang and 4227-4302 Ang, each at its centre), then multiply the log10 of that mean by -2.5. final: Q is 0.02 mag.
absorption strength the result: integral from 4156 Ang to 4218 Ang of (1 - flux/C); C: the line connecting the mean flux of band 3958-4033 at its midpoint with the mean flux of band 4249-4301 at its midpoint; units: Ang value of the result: 2.4 Ang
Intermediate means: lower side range 3.06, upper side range 3.11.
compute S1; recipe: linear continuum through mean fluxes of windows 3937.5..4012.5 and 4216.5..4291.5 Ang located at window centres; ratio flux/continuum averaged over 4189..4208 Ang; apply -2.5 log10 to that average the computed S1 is 0.04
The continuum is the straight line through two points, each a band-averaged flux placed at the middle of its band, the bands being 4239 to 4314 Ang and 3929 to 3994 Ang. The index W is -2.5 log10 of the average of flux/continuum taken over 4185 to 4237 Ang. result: 0.05 mag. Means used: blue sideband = 3.05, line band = 2.97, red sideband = 3.14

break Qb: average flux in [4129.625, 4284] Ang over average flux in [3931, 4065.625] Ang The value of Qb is 0.99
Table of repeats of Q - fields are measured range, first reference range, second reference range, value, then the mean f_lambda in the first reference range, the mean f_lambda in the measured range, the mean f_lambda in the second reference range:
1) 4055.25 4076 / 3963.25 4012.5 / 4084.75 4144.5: 0.029 mag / 3.06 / 3.01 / 3.12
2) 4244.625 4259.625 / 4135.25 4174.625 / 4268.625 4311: 0.008 mag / 3.04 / 3.09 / 3.15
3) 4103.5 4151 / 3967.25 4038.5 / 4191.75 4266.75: -0.028 mag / 3.07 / 3.12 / 3.01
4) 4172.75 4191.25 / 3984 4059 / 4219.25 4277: 0.014 mag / 3.08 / 3.03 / 3.06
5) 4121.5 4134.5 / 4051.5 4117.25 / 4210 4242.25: -0.026 mag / 3.07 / 3.12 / 2.98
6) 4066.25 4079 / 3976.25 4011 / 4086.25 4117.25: 0.066 mag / 3.12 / 2.93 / 3.12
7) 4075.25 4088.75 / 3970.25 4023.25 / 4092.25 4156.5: 0.019 mag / 3.09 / 3.05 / 3.11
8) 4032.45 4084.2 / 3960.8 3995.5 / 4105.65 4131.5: 0.022 mag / 3.03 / 3.02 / 3.13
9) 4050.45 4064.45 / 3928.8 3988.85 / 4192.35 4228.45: -0.032 mag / 3.04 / 3.09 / 2.94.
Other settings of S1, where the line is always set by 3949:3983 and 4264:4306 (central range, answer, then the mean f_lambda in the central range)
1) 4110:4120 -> -0.02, 3.11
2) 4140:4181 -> 0.02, 3.02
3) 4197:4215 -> 0.08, 2.88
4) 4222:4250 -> 0.03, 3.03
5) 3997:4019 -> -0.02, 3.1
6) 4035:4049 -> 0.01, 3.02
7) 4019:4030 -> -0.03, 3.11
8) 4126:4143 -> -0.02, 3.12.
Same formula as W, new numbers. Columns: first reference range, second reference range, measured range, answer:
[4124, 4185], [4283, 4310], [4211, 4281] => 0.041 mag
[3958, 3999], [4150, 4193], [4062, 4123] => -0.015 mag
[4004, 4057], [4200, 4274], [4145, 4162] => 0.000 mag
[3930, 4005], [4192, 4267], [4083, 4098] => -0.004 mag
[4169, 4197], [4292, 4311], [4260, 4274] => 0.031 mag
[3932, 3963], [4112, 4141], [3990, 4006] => -0.009 mag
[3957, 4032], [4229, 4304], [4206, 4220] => 0.076 mag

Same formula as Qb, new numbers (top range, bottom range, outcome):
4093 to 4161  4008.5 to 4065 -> 1.01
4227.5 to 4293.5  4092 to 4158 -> 0.99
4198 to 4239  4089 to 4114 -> 0.94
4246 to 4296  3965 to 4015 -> 1.01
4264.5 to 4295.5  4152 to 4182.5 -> 1.02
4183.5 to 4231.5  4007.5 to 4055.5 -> 0.97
